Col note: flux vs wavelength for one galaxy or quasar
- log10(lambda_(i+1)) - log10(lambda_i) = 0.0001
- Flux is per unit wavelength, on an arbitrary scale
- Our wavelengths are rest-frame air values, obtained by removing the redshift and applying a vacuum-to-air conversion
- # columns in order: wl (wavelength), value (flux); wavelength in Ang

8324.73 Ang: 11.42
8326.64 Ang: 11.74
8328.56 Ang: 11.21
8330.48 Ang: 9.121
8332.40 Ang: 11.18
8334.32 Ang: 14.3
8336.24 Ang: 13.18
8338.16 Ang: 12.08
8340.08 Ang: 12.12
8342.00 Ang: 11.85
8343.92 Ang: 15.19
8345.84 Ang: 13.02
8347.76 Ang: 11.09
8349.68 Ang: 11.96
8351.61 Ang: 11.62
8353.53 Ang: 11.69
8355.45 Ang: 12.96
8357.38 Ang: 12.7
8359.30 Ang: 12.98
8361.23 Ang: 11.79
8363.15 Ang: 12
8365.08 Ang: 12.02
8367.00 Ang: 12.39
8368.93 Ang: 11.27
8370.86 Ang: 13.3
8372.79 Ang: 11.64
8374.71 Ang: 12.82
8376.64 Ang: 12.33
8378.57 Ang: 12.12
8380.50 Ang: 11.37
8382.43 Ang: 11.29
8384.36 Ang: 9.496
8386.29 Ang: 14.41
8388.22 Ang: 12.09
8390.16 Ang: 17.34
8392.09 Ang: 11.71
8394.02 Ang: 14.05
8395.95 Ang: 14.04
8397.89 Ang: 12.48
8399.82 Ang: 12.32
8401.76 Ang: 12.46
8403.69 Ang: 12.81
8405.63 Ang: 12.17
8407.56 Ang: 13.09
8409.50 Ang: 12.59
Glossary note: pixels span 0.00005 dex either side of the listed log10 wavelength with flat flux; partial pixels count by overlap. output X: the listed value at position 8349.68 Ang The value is 11.96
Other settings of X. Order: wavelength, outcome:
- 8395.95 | 14.04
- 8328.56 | 11.21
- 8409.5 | 12.59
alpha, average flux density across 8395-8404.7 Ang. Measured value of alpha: 12.8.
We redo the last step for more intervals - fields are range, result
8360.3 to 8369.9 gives 11.9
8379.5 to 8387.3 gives 11.6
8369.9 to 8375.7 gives 12.6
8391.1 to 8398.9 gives 13.1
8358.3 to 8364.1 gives 12.3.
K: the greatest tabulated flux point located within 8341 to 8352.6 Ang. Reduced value 15.19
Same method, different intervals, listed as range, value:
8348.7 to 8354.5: 11.96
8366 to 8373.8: 13.3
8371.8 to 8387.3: 14.41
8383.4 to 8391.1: 17.34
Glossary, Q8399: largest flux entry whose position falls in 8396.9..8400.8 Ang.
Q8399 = 12.48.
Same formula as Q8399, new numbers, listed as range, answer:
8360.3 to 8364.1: 12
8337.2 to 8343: 12.12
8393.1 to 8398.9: 14.05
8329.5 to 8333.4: 11.18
